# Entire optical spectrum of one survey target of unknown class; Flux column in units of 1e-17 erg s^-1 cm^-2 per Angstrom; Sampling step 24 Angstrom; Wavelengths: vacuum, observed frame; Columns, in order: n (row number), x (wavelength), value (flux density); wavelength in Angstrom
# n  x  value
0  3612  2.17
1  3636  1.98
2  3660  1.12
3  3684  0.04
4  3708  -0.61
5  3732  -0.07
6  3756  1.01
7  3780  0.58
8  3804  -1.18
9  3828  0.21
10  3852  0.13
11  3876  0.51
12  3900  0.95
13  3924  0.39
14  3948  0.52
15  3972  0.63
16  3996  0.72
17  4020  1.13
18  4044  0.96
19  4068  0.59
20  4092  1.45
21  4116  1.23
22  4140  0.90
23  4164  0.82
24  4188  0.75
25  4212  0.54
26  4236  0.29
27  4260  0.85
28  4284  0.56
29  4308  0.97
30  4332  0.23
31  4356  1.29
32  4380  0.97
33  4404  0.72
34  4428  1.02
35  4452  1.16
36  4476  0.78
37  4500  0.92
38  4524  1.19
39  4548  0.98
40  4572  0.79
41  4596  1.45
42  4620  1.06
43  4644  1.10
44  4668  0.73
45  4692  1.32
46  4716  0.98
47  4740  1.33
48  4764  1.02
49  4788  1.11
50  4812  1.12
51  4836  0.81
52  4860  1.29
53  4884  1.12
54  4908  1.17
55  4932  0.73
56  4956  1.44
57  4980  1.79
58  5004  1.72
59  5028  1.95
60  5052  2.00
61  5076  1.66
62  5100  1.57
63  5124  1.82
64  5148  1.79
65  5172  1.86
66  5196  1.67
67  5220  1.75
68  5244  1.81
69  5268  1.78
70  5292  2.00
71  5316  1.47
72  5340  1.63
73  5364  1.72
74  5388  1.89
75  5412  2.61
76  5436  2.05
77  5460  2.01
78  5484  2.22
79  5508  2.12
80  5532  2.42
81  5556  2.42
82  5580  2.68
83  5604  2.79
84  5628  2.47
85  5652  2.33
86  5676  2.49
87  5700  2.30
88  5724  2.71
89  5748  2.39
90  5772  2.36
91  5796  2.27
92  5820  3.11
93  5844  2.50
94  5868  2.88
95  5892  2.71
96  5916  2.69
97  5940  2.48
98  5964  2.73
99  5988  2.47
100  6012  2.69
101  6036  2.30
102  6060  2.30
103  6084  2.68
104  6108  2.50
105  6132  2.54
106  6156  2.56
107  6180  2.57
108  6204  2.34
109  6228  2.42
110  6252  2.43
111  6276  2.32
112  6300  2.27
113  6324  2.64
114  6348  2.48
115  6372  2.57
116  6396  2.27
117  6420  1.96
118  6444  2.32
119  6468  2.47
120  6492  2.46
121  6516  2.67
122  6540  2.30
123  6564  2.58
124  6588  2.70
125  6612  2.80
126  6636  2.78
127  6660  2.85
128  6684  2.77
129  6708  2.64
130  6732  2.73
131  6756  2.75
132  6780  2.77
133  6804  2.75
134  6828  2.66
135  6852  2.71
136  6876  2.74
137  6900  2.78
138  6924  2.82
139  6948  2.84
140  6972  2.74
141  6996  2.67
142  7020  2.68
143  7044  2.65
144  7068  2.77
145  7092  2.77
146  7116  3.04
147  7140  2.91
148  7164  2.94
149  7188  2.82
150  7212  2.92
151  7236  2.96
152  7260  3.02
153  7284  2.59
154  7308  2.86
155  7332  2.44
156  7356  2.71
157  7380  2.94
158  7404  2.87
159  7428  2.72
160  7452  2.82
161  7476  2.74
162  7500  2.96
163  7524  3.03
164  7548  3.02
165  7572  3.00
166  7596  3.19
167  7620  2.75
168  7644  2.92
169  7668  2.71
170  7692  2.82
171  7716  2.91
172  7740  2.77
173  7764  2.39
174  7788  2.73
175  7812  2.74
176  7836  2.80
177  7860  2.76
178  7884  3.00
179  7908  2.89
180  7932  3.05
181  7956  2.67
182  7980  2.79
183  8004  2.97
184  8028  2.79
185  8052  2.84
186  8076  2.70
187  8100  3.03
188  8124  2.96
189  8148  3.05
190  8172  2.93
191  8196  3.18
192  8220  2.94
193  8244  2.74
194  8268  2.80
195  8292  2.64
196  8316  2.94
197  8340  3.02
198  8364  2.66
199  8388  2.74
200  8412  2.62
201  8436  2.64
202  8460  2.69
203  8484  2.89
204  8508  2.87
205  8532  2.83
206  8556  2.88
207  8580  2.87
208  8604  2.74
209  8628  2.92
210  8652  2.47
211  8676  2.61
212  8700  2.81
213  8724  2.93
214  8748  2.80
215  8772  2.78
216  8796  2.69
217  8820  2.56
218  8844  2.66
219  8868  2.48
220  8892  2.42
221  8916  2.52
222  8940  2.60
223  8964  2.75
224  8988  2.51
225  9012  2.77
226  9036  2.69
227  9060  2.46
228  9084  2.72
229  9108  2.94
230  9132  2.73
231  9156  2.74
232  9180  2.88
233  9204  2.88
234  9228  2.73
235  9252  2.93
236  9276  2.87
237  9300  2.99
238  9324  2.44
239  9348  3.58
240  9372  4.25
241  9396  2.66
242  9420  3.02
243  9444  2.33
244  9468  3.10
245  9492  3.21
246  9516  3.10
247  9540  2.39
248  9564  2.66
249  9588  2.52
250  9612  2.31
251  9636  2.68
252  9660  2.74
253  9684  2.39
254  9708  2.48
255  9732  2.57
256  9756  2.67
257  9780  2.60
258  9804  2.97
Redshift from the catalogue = 0.243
